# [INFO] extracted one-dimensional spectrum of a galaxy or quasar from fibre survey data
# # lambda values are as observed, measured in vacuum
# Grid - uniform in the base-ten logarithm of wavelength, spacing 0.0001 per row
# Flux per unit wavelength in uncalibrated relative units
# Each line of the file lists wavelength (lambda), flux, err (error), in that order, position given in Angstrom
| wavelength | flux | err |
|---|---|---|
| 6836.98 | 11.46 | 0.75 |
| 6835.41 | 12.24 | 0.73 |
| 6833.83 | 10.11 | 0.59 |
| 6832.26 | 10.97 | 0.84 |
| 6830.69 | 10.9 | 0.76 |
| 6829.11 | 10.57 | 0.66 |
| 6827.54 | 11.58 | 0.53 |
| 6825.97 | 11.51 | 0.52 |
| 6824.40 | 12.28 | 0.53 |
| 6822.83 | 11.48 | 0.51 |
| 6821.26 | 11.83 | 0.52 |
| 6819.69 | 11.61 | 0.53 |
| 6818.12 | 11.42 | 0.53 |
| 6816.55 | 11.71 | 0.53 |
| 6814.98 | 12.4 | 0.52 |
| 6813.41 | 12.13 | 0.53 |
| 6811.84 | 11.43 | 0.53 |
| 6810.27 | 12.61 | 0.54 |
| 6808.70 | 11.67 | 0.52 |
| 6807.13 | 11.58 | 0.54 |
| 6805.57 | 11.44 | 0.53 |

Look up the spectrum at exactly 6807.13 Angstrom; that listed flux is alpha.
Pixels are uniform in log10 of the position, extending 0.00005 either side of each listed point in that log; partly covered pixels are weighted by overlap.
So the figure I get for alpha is 11.58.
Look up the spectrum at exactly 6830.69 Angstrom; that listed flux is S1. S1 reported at 10.9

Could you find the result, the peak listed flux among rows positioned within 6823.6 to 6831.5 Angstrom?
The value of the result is 12.28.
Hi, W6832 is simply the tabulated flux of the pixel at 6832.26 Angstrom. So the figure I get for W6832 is 10.97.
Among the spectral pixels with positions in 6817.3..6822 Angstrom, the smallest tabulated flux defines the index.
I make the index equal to 11.42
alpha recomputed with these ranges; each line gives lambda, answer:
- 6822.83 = 11.48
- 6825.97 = 11.51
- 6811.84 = 11.43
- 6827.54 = 11.58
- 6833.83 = 10.11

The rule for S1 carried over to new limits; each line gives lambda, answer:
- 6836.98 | 11.46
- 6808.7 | 11.67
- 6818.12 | 11.42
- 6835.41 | 12.24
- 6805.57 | 11.44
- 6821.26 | 11.83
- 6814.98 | 12.4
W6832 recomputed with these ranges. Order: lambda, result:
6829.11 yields 10.57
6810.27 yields 12.61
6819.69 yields 11.61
